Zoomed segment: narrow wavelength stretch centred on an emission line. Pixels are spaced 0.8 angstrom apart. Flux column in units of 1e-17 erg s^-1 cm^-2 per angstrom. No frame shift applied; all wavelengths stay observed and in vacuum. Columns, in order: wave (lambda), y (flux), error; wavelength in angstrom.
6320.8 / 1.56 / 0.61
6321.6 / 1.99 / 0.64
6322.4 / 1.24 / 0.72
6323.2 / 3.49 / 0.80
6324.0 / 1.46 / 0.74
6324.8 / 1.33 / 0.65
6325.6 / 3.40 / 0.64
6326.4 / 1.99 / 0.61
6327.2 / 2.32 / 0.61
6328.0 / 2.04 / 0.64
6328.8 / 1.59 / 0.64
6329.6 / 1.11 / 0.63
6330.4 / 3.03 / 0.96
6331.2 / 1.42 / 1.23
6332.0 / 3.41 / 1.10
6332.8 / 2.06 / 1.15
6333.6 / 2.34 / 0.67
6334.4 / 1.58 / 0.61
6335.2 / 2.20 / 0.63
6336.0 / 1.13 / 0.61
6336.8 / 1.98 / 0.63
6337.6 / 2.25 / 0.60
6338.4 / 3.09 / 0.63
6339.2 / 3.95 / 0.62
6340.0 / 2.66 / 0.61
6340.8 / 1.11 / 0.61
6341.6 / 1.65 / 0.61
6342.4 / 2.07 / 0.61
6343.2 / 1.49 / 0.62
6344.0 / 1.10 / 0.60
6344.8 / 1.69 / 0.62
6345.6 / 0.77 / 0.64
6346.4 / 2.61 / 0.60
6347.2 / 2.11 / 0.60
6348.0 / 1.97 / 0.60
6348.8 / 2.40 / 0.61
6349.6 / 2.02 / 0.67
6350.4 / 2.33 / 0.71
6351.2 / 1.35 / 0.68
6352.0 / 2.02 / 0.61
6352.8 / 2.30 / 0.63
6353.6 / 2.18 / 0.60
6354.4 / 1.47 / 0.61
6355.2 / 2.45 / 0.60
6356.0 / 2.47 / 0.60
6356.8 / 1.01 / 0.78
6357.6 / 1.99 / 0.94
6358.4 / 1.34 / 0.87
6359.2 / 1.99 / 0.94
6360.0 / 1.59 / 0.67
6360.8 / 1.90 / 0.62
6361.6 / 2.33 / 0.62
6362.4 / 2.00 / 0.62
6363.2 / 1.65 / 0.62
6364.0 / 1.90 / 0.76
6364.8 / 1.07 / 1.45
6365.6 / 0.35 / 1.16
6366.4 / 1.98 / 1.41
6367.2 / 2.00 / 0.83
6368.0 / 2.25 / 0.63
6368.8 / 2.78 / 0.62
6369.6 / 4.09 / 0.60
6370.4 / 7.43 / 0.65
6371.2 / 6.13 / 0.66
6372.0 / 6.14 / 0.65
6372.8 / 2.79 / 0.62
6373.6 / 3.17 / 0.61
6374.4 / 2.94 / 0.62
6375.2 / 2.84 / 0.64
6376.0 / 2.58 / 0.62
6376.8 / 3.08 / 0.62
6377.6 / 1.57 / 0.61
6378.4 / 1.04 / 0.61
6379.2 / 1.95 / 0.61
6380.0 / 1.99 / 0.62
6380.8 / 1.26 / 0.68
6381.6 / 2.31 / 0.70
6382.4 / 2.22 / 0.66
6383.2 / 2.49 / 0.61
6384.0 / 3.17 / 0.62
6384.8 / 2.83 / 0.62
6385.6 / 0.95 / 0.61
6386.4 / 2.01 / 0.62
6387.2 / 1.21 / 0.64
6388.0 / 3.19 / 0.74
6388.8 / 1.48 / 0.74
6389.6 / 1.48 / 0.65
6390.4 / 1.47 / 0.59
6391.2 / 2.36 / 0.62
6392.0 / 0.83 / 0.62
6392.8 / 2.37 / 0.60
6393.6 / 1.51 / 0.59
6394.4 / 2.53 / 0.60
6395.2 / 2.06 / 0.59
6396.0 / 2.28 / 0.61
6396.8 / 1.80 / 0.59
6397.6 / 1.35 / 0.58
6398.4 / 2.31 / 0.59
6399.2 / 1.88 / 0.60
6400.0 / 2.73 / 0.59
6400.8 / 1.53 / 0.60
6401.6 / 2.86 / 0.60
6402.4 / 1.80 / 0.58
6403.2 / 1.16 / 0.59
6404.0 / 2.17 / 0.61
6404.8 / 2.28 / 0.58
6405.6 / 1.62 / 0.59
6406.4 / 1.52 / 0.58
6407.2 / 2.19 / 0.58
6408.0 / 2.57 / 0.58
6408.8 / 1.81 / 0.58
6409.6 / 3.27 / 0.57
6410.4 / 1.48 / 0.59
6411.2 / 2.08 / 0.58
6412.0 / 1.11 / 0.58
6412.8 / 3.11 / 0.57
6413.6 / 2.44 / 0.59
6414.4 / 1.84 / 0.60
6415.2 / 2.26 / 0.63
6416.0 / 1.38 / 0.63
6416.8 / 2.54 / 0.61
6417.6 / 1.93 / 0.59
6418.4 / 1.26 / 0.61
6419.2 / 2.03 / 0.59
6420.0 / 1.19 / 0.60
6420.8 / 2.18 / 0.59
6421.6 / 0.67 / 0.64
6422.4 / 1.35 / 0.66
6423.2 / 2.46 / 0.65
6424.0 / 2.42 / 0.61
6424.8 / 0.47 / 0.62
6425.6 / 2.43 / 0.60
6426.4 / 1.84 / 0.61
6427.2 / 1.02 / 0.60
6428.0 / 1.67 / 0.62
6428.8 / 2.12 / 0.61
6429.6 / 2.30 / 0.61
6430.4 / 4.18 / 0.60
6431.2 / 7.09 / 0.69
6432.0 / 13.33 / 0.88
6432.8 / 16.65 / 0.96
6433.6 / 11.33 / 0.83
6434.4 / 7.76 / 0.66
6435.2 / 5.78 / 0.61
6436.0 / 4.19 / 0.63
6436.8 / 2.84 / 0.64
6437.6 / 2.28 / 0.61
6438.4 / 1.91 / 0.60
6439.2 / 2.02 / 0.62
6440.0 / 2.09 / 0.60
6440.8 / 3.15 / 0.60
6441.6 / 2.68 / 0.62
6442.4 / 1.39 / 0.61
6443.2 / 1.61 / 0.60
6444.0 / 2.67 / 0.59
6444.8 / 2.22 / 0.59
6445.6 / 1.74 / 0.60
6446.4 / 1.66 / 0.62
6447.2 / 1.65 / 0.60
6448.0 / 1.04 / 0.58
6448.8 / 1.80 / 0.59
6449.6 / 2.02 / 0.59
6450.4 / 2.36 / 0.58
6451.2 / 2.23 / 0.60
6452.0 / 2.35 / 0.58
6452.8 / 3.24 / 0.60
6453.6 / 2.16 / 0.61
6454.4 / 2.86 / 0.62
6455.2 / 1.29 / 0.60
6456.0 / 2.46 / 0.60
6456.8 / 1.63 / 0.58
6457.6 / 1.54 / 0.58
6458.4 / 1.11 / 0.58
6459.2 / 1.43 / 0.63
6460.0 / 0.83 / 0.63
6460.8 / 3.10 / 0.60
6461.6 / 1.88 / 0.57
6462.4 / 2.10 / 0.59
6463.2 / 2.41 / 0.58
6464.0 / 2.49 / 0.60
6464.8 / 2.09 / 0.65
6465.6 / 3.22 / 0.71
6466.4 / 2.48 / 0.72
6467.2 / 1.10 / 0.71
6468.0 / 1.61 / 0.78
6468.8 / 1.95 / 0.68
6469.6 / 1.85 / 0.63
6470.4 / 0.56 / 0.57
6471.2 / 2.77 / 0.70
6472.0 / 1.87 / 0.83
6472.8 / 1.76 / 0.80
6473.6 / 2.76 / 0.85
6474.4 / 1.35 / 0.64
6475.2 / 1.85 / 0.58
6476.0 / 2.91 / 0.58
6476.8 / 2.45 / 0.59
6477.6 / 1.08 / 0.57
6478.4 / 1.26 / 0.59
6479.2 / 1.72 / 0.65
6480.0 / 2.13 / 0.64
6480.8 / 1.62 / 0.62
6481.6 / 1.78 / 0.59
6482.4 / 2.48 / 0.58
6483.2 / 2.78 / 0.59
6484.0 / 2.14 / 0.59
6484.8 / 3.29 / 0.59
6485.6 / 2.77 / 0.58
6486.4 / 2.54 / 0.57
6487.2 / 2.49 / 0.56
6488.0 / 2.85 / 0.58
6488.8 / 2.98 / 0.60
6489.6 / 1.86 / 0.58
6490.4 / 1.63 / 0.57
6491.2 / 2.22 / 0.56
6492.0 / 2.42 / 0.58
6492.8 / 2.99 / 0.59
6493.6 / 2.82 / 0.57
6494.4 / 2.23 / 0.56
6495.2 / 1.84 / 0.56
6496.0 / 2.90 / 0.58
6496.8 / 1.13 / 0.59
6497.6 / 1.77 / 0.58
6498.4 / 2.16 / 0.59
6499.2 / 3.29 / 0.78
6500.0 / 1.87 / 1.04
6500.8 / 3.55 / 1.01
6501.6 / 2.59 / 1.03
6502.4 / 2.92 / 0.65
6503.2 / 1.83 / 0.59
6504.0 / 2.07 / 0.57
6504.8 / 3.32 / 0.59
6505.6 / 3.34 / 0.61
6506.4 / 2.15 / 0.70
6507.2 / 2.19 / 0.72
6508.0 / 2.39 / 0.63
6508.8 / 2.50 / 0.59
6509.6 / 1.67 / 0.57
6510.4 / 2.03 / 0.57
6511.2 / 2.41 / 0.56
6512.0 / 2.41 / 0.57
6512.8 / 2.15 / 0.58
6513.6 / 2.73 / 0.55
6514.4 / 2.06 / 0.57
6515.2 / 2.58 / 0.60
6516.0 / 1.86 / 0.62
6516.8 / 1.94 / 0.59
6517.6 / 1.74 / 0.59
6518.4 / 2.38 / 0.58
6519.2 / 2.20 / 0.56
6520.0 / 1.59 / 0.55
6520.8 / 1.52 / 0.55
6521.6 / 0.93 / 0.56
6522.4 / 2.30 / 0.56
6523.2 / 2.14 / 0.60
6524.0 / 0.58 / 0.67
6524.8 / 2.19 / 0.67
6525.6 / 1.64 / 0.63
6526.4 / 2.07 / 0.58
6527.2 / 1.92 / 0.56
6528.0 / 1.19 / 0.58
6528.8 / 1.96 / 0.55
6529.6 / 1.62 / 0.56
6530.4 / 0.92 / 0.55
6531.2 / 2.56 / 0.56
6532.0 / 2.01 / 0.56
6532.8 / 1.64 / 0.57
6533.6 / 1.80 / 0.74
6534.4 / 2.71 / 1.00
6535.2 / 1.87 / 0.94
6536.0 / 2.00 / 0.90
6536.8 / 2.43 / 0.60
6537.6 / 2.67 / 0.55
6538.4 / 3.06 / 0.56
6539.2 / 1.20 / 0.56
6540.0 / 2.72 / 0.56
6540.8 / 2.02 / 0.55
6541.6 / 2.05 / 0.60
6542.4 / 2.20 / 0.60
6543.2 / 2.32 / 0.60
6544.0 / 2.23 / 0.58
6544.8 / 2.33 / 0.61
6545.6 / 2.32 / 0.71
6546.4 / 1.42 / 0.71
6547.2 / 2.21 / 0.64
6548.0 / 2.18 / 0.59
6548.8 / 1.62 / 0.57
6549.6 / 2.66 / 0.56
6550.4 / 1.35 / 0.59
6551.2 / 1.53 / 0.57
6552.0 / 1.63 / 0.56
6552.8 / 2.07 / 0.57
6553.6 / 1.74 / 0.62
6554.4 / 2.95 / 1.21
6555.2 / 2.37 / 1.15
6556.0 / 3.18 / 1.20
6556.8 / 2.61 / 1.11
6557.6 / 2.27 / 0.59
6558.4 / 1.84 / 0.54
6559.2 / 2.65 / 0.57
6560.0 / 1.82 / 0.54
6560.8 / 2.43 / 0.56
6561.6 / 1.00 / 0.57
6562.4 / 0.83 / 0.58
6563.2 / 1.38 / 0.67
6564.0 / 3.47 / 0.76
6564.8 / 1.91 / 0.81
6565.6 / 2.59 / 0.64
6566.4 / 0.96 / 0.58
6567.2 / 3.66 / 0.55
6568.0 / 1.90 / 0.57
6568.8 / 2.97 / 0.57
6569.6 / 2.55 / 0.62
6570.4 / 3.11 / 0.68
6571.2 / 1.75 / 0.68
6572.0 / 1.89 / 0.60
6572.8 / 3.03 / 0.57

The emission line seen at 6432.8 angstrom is [O III] 5007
